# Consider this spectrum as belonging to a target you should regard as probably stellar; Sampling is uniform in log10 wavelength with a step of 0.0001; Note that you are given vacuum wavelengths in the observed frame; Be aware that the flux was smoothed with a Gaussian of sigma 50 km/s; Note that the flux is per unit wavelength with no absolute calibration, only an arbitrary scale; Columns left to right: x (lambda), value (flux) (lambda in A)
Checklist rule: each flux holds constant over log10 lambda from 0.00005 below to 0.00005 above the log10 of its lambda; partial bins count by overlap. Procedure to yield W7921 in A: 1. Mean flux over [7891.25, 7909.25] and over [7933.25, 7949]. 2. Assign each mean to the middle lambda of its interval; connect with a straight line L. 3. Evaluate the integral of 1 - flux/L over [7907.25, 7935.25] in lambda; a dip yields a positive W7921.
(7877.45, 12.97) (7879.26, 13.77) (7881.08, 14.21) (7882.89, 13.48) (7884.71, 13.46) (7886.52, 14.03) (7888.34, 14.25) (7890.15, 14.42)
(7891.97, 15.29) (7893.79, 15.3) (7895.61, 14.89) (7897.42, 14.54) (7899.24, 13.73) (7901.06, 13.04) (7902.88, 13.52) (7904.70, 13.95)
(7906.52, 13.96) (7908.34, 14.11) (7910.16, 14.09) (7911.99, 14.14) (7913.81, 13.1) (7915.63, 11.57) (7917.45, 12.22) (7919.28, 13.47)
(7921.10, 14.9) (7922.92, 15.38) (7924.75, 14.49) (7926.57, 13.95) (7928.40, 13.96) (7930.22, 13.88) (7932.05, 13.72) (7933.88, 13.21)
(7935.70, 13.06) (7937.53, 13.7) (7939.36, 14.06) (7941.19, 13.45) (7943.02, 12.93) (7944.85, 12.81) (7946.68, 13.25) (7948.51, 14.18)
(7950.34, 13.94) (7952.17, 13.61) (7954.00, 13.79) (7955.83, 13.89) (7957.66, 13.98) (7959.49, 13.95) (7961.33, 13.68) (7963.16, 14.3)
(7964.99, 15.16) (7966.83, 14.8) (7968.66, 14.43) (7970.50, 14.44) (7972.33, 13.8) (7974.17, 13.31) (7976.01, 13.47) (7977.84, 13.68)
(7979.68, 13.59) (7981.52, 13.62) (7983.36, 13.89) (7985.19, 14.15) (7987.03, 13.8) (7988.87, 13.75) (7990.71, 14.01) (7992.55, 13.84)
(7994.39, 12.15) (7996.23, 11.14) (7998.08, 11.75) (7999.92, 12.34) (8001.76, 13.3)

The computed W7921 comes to 0.1 A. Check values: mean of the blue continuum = 14.2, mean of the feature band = 13.7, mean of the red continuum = 13.4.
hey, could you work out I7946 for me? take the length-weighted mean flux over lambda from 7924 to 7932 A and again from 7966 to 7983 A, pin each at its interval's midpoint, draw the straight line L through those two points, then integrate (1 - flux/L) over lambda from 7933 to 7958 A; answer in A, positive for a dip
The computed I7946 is 0.8 A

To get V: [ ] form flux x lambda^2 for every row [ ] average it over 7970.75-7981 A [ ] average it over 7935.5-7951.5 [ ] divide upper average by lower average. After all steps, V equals 1.02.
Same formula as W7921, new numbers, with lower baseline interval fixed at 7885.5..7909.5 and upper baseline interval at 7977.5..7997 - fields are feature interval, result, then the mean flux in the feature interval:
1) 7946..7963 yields -0.1 A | 13.8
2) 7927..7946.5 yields 0.6 A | 13.5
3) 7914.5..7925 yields 0.3 A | 13.6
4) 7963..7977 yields -0.6 A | 14.2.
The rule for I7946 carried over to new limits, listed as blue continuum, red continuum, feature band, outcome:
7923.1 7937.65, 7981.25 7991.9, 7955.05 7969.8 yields -0.4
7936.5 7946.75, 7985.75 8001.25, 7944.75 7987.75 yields -2.6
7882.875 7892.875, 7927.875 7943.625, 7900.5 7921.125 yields 0.7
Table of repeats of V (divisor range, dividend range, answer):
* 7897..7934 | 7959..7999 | 1.01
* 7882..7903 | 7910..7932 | 0.98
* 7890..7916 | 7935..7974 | 1.00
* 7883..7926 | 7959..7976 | 1.03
